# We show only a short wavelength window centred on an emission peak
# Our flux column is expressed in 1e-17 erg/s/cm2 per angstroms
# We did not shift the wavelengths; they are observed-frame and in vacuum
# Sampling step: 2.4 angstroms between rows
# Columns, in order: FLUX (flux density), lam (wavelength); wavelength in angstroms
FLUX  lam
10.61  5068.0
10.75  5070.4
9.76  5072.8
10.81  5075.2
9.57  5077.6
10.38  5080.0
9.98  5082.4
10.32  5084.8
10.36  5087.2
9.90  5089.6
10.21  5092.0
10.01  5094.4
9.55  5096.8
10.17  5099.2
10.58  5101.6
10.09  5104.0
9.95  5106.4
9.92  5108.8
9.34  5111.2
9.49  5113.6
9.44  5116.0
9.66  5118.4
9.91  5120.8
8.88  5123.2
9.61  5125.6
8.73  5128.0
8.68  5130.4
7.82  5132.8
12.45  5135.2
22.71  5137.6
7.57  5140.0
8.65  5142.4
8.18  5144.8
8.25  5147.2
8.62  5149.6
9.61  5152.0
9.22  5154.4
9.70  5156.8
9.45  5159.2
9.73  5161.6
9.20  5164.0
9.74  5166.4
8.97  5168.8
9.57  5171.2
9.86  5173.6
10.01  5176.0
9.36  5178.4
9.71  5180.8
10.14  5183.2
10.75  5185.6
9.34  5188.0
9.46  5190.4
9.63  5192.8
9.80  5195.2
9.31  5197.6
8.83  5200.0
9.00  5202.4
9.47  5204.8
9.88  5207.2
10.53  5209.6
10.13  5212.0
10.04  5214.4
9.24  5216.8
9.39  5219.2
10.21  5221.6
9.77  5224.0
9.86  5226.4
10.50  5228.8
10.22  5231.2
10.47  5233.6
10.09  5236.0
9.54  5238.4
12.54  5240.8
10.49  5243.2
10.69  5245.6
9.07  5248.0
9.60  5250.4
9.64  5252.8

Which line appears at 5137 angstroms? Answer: H-beta 4861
